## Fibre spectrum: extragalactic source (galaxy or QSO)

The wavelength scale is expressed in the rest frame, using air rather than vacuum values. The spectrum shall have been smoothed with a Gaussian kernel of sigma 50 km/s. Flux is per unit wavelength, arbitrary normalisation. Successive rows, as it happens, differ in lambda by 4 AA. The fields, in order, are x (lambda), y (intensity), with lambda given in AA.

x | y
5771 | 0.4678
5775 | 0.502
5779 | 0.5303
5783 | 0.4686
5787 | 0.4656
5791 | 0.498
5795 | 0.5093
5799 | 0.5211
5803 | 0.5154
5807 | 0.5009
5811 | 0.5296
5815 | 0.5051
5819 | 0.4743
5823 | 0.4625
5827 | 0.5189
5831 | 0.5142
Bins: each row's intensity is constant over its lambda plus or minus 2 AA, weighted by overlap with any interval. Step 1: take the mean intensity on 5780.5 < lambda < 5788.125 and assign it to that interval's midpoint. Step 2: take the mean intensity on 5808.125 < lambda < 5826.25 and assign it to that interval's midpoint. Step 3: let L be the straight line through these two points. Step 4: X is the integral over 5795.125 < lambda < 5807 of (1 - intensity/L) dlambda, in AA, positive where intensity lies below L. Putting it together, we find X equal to -0.75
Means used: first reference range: 0.471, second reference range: 0.495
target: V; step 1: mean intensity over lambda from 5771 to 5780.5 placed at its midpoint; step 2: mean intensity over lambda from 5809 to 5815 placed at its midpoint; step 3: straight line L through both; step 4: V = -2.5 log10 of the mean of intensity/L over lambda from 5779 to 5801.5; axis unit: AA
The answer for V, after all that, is 0.03 mag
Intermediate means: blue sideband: 0.505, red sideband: 0.521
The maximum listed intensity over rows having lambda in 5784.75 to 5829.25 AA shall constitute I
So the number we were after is 0.5296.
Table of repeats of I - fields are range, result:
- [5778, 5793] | 0.5303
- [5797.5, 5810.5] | 0.5211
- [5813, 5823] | 0.5051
